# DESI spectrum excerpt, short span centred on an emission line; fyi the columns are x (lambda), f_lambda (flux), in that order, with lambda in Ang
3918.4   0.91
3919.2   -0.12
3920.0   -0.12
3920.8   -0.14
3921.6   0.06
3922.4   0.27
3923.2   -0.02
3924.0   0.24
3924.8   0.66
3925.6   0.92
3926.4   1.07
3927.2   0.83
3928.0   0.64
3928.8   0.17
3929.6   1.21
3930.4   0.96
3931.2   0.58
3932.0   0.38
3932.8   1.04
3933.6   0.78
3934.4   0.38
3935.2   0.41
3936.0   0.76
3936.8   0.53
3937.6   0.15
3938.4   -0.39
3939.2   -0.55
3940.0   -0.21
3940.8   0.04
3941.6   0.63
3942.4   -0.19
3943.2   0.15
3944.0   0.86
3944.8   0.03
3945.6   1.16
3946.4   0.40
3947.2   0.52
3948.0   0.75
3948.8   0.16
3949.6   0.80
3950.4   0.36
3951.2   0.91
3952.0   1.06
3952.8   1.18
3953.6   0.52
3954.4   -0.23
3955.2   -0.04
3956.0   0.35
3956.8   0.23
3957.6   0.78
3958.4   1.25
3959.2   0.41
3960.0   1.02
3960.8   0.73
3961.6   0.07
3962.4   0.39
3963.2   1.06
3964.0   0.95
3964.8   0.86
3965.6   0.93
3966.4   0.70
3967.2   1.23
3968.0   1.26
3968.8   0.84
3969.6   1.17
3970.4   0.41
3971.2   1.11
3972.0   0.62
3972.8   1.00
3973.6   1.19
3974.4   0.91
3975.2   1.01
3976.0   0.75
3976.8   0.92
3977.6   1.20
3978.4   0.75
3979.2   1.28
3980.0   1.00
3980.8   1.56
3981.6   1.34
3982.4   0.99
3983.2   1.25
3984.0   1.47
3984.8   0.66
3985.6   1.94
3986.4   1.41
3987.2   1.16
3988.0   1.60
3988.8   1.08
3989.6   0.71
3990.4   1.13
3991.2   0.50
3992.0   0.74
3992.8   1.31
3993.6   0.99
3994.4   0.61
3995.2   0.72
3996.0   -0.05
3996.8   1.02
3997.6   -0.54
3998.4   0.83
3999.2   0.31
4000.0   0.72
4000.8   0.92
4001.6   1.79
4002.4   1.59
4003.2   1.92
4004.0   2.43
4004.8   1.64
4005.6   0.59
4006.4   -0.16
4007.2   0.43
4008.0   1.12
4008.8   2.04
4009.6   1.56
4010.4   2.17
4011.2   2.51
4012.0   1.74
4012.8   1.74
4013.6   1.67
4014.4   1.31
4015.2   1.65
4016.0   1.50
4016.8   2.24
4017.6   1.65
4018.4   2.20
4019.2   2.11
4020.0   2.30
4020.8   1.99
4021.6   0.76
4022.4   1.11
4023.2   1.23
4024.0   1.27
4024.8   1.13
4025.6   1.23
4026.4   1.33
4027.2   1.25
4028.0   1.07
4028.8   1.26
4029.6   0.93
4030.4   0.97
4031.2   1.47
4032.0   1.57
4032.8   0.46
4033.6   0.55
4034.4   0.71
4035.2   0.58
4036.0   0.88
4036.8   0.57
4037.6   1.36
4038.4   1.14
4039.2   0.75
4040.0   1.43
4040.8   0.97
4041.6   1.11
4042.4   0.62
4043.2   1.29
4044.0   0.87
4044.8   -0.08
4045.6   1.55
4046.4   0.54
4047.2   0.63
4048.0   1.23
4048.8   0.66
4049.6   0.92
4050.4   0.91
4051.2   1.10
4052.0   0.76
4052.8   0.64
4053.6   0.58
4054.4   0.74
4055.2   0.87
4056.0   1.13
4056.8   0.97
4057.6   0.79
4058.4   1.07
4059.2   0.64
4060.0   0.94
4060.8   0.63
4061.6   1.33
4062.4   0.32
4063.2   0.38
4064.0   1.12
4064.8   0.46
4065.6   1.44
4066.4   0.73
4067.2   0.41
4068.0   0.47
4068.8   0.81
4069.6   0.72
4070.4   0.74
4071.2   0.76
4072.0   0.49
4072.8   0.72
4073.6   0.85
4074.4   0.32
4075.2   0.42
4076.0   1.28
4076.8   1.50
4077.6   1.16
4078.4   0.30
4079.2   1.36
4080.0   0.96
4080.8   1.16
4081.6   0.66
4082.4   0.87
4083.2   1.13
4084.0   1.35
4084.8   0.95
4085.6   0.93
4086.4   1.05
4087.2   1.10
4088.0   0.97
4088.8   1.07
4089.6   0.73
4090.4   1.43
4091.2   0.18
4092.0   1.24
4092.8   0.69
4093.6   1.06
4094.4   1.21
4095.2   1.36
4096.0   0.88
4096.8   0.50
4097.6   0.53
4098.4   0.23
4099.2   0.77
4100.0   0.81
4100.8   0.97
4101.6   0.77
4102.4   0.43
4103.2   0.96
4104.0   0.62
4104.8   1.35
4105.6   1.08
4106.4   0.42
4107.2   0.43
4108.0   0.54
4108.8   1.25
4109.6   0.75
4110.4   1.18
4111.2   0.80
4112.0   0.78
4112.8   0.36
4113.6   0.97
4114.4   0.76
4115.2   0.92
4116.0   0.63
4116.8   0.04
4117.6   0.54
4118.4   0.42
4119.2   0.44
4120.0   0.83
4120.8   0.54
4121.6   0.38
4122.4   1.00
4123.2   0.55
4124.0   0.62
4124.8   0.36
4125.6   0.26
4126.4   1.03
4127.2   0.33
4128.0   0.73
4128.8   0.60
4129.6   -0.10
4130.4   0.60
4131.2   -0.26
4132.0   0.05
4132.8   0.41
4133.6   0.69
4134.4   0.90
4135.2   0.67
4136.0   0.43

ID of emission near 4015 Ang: Lyman alpha 1216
